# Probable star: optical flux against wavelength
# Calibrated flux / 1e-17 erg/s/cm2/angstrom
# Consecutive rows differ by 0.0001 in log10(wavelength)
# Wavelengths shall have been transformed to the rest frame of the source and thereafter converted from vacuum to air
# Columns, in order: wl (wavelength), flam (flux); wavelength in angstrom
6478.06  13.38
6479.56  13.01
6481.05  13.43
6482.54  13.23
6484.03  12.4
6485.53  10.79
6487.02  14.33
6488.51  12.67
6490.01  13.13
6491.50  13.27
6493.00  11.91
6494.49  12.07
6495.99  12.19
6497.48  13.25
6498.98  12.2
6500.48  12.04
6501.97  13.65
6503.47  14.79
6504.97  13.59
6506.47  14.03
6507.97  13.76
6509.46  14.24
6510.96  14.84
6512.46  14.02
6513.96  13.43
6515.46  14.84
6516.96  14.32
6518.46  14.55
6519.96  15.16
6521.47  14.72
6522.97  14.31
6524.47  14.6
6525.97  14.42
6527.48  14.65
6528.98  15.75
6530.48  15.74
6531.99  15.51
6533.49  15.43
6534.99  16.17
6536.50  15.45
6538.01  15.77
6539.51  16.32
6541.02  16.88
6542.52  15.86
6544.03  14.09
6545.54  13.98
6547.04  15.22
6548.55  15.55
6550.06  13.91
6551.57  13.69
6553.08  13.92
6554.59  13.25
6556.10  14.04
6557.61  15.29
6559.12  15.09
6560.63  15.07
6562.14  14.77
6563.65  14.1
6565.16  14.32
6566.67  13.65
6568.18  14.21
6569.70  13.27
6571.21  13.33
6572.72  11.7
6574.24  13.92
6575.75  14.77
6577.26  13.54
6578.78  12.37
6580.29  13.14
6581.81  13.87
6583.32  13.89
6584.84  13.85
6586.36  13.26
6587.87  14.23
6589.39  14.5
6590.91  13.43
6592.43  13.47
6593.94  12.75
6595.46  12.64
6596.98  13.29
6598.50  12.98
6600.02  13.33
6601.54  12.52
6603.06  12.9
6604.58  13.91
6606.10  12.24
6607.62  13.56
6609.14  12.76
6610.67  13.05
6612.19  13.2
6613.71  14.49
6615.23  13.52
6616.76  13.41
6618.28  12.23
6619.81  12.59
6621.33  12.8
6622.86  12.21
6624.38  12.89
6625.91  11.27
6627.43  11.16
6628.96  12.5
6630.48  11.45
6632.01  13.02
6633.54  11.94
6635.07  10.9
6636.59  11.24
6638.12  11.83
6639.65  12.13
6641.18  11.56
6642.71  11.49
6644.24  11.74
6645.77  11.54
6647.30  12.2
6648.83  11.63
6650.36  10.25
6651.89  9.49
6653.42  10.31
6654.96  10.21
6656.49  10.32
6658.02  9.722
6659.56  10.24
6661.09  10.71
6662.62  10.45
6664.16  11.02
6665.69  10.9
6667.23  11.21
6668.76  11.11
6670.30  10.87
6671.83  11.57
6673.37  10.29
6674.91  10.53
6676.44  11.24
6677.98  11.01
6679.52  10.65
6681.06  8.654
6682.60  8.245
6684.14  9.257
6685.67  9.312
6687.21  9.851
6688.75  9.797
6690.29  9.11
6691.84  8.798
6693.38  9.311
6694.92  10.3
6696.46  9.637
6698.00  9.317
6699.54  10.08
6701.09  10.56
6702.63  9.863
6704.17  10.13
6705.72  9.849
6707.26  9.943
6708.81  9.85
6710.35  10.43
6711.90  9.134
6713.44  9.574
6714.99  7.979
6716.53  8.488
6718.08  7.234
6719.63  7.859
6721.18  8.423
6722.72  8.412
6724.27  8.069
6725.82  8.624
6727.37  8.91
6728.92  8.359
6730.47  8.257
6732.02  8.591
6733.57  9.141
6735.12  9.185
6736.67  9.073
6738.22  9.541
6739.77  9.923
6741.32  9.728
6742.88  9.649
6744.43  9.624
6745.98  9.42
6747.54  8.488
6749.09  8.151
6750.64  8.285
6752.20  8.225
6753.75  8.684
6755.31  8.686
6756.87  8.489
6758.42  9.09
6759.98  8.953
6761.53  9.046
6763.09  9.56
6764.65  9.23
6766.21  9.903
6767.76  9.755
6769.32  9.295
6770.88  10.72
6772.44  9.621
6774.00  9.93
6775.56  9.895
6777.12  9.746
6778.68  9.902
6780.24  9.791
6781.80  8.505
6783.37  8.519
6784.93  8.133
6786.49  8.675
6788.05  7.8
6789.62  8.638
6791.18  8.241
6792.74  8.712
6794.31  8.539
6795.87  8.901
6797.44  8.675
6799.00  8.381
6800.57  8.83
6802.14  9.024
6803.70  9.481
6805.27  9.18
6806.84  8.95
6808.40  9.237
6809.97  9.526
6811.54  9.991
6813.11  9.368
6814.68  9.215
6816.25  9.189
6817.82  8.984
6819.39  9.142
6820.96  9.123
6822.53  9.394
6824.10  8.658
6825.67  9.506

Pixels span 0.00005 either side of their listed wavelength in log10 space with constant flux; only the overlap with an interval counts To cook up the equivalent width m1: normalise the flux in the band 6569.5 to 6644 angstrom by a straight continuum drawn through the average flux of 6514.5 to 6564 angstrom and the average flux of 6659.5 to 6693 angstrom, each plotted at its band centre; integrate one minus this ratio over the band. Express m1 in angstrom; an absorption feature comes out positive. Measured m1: -1.5 angstrom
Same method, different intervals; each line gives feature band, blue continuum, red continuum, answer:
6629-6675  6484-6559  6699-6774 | 0.2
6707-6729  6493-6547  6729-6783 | 2.9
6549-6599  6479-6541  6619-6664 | -4.0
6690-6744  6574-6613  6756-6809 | 7.1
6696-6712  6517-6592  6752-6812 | 1.5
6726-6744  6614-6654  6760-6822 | 1.8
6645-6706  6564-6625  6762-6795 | 6.7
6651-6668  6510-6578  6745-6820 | 2.1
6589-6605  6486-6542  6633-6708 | -1.3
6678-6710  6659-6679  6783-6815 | 2.5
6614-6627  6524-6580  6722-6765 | -0.1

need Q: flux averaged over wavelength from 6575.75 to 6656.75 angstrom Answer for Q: 12.5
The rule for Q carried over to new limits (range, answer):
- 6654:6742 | 9.63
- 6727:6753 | 8.98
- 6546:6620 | 13.6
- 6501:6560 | 14.7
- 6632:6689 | 10.7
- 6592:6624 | 13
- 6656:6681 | 10.7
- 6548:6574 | 14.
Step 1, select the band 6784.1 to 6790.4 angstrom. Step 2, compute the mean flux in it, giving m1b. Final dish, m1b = 8.32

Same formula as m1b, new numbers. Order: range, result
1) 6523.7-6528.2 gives 14.5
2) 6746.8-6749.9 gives 8.34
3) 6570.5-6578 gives 13.5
